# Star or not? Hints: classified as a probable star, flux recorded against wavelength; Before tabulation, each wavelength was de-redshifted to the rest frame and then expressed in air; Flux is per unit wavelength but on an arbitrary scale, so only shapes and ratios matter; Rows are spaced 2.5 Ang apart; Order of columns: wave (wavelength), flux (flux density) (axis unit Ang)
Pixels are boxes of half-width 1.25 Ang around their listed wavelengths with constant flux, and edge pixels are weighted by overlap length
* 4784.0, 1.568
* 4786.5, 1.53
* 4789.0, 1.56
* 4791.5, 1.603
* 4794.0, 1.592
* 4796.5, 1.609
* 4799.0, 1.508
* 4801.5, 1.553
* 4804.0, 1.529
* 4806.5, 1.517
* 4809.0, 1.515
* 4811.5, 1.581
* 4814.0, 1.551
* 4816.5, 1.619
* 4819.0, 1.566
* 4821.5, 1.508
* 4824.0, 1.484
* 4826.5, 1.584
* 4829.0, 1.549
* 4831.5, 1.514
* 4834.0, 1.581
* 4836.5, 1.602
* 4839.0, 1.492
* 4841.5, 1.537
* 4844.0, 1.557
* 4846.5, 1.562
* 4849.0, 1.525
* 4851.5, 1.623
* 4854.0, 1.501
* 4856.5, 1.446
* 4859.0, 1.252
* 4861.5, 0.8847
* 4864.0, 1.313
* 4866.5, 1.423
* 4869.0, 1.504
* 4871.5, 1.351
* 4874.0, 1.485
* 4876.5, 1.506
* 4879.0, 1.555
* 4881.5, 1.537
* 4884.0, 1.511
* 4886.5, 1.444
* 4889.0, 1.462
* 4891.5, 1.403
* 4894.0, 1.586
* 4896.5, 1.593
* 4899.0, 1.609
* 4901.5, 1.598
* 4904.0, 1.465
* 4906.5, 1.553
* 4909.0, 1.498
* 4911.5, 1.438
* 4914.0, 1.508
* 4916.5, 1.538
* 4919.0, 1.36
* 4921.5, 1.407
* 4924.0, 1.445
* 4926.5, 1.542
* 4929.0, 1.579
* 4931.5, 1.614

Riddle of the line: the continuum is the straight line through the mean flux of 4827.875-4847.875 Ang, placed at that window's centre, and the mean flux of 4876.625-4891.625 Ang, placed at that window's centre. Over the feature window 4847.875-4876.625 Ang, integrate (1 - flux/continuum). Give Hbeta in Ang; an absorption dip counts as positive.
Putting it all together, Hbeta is 2.3 Ang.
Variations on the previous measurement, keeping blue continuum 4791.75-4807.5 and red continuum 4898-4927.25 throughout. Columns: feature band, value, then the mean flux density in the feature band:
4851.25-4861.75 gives 1.2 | 1.36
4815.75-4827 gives 0.0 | 1.55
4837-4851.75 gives -0.2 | 1.55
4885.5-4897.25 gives 0.1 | 1.49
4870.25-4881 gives 0.3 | 1.48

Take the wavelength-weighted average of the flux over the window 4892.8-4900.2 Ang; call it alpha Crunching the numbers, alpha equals 1.6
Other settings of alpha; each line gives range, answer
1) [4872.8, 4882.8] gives 1.52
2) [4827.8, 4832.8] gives 1.53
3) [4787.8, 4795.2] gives 1.59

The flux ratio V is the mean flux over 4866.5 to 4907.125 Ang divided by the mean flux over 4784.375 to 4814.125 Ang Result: 0.97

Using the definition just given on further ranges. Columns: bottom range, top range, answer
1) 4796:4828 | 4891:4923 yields 0.97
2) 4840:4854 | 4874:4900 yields 0.98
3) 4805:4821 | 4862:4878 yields 0.90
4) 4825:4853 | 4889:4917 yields 0.98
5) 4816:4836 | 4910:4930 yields 0.95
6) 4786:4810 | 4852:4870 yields 0.86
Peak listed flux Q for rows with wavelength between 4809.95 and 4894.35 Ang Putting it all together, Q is 1.623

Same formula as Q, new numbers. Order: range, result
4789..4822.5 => 1.619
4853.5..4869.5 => 1.504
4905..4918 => 1.553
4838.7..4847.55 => 1.562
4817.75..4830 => 1.584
